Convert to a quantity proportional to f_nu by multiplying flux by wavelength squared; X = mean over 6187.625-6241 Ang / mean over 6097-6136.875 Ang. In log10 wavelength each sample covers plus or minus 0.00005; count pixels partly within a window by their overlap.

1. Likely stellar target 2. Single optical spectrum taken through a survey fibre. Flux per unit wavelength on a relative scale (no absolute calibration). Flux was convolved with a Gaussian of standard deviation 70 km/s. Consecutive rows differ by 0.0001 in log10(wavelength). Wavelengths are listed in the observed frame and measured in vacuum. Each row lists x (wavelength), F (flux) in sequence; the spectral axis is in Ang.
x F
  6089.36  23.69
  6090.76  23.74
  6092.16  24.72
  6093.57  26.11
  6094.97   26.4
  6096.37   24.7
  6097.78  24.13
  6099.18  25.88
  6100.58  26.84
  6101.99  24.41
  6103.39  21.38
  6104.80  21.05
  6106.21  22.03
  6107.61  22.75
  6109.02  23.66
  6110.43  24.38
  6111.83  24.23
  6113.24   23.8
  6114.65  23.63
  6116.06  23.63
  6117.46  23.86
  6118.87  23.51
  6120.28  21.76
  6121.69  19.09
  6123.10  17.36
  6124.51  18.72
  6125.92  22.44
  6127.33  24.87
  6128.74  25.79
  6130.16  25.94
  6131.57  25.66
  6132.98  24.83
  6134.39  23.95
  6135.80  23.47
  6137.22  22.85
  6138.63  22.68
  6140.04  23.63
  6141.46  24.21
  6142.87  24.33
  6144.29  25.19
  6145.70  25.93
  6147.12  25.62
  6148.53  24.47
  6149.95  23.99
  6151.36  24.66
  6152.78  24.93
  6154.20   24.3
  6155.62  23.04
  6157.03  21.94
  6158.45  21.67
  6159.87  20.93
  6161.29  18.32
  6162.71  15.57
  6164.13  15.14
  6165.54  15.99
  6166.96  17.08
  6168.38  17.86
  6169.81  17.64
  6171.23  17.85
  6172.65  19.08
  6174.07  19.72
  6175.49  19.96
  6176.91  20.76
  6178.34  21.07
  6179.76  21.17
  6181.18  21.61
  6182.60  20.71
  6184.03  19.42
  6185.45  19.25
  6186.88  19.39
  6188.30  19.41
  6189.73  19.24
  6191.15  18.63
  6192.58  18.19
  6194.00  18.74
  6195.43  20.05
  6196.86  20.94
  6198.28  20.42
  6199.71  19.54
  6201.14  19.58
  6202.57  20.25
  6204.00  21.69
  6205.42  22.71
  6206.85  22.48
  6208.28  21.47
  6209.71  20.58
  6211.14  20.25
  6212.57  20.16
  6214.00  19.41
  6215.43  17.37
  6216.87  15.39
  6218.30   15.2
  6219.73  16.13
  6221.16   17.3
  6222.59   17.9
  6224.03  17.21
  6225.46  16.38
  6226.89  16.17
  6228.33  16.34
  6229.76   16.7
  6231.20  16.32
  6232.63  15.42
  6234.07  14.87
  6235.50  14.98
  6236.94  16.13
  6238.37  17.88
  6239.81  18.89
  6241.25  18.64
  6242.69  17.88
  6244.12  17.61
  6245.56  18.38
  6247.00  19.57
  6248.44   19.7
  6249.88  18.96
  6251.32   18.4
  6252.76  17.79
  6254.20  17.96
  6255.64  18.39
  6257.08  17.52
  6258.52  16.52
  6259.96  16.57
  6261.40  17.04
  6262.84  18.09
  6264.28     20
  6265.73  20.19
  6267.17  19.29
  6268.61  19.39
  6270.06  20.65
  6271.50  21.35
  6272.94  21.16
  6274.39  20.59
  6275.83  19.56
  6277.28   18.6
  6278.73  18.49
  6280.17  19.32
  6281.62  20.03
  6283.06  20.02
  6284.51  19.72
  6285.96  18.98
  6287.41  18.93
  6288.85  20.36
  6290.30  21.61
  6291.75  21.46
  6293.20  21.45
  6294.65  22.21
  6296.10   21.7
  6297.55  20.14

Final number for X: 0.81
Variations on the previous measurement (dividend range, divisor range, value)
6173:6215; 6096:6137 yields 0.89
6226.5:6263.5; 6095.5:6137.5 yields 0.78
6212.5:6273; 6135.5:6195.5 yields 0.87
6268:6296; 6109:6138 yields 0.92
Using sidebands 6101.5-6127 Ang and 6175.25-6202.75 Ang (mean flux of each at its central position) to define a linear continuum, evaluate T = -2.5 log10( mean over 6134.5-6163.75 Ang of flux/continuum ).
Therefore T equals -0.09 mag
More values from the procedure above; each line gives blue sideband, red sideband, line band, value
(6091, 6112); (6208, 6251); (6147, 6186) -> 0.023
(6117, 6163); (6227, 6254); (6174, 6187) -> 0.023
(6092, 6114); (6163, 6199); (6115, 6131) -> 0.016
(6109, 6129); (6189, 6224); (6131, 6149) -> -0.120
